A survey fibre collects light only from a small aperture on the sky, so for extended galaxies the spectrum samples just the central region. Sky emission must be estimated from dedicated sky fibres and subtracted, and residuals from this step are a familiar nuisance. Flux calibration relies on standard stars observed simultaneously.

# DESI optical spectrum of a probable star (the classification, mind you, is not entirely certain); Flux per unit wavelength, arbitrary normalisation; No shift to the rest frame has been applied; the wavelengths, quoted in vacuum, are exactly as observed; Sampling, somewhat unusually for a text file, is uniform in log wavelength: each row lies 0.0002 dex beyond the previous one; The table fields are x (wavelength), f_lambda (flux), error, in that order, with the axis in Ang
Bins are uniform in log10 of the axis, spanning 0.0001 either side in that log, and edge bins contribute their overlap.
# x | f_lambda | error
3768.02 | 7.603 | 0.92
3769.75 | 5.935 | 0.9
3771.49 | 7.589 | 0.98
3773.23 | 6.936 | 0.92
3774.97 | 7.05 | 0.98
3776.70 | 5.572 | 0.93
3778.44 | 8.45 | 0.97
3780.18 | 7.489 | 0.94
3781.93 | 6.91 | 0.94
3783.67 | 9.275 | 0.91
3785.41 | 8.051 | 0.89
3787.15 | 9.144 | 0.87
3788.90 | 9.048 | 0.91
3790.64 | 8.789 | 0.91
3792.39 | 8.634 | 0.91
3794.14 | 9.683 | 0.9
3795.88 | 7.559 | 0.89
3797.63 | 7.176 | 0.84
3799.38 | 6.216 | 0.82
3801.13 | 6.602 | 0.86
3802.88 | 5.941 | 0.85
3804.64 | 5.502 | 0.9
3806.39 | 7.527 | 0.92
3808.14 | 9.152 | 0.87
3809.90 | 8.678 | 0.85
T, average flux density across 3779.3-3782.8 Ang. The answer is 7.19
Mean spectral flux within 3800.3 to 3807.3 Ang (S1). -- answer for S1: 6.4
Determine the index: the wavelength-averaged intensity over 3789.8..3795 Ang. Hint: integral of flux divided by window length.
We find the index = 9.02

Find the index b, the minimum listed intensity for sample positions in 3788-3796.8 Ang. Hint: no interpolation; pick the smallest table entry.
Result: 7.559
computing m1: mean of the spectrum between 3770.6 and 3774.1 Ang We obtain 7.24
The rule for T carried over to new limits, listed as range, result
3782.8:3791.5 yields 8.87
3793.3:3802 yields 7.44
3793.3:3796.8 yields 8.61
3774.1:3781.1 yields 7.14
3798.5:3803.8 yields 6.24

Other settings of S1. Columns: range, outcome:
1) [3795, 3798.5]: 7.39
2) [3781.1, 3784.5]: 8.1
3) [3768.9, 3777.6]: 6.62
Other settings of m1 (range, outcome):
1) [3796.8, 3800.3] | 6.69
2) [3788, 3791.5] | 8.92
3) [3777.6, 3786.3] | 8.04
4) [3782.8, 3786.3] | 8.68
